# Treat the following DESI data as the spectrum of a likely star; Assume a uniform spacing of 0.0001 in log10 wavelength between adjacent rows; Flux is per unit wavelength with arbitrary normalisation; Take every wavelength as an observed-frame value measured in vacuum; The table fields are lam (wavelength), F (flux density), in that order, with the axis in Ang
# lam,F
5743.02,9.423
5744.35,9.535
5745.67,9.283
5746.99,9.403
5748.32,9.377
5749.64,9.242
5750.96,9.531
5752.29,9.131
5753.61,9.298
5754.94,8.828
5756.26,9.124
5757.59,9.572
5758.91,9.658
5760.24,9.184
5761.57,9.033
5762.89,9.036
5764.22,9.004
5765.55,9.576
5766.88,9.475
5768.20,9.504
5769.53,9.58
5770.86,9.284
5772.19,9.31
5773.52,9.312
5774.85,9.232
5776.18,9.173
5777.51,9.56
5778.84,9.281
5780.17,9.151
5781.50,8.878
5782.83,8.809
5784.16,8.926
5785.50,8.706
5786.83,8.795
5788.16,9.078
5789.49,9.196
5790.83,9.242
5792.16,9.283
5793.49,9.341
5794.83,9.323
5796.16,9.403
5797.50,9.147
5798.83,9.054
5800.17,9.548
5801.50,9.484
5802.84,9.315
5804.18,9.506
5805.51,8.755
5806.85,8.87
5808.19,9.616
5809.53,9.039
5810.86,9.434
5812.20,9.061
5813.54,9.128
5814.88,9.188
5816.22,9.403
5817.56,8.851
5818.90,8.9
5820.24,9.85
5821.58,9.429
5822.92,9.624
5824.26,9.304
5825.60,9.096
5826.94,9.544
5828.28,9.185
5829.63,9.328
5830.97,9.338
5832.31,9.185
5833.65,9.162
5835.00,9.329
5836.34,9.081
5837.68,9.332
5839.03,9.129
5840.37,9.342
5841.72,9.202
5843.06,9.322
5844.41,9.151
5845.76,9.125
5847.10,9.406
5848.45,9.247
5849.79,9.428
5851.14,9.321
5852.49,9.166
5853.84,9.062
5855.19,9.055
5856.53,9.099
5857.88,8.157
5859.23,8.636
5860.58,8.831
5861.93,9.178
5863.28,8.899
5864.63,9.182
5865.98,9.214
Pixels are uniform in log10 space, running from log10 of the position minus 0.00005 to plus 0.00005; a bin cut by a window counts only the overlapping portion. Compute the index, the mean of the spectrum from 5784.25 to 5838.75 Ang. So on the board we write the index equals 9.23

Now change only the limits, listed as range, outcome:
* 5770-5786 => 9.14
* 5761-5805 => 9.23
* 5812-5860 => 9.2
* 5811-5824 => 9.27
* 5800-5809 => 9.28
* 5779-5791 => 8.98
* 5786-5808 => 9.21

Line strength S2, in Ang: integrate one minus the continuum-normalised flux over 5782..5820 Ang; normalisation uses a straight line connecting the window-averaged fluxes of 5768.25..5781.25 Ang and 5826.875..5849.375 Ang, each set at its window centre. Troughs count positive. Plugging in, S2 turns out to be 0.5 Ang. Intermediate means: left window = 9.31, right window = 9.26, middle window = 9.16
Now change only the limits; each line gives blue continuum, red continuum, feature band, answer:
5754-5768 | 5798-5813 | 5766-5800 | 0.2 Ang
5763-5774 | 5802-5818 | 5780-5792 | 0.4 Ang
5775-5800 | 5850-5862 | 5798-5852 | -1.4 Ang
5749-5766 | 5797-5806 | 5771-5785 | 0.1 Ang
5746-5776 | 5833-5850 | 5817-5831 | -0.1 Ang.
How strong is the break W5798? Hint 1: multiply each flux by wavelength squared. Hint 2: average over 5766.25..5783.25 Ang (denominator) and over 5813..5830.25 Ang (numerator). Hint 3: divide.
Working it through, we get 1.02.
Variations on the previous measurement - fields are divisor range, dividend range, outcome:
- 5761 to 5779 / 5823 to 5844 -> 1.02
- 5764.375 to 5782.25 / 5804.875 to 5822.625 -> 1.00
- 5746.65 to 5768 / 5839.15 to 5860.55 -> 1.01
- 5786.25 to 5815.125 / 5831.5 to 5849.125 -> 1.02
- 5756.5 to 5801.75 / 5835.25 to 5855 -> 1.02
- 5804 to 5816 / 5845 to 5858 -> 1.01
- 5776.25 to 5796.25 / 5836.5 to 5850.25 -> 1.03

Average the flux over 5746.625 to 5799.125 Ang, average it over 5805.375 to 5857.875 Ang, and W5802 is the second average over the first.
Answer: 1.0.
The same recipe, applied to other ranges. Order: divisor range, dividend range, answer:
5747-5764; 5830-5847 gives 1.00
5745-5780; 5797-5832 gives 1.00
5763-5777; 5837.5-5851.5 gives 0.99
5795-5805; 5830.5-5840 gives 0.99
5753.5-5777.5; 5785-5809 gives 0.99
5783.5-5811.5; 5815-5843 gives 1.01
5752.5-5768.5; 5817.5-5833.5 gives 1.01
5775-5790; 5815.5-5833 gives 1.03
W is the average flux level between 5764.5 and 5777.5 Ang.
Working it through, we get 9.38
